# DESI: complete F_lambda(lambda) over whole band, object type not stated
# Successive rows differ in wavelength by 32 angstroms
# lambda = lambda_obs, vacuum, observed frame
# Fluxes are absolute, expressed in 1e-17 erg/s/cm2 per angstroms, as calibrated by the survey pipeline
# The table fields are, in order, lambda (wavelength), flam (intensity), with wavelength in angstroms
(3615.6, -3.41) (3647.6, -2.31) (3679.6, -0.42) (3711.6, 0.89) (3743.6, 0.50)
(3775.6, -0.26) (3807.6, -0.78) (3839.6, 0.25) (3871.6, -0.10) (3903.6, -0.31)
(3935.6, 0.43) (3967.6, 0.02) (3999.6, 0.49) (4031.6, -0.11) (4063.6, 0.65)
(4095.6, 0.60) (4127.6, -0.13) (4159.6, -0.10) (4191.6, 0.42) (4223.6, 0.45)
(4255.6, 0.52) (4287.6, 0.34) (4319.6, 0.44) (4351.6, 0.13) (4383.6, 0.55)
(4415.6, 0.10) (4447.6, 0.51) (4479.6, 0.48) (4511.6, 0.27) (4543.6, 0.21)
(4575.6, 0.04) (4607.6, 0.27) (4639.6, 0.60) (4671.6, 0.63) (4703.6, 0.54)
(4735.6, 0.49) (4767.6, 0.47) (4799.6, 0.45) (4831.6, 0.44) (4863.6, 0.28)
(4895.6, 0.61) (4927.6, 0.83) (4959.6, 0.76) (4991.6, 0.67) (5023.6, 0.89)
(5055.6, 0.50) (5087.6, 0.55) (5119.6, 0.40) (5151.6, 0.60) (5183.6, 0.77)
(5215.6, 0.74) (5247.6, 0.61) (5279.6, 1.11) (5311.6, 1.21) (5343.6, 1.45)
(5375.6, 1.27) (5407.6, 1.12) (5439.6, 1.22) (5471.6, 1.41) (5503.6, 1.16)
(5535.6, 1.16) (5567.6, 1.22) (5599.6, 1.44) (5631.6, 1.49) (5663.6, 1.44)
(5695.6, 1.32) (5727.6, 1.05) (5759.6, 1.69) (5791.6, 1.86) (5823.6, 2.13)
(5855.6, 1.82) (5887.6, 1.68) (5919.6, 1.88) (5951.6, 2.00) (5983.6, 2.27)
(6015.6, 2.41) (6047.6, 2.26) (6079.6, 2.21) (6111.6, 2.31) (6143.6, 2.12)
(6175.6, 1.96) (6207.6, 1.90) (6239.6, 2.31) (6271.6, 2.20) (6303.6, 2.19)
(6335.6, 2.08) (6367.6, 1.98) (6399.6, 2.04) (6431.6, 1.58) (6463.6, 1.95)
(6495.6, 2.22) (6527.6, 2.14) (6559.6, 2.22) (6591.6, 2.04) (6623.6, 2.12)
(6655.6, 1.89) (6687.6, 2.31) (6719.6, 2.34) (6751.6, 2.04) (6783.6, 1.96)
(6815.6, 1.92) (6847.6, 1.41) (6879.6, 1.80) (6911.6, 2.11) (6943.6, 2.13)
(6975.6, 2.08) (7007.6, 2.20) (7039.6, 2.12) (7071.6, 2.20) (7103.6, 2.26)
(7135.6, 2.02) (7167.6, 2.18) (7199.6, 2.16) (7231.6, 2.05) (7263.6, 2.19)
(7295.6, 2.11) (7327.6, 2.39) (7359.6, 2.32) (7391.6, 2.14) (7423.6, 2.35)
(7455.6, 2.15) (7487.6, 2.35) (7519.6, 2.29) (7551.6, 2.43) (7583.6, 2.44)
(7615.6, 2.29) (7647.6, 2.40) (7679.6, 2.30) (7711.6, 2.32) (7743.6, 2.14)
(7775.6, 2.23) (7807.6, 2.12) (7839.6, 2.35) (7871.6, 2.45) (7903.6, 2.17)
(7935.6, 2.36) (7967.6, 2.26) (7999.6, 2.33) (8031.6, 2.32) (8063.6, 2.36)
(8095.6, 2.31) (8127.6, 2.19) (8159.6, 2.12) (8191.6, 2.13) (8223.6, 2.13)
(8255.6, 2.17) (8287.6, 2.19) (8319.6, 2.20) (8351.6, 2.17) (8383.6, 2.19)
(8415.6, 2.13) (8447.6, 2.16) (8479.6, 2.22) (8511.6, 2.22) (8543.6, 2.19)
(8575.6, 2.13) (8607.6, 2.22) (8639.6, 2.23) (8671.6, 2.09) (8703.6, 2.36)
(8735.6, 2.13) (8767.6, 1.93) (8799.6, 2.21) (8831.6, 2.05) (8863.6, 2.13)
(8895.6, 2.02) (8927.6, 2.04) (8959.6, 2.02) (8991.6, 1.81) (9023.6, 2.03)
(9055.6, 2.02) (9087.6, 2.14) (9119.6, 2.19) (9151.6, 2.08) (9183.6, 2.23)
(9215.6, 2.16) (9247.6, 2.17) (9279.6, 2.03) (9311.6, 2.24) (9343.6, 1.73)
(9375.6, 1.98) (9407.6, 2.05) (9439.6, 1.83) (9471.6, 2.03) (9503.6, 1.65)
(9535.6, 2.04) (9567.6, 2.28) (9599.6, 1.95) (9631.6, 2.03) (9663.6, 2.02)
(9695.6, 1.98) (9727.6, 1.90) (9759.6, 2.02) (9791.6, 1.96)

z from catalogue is 0.32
